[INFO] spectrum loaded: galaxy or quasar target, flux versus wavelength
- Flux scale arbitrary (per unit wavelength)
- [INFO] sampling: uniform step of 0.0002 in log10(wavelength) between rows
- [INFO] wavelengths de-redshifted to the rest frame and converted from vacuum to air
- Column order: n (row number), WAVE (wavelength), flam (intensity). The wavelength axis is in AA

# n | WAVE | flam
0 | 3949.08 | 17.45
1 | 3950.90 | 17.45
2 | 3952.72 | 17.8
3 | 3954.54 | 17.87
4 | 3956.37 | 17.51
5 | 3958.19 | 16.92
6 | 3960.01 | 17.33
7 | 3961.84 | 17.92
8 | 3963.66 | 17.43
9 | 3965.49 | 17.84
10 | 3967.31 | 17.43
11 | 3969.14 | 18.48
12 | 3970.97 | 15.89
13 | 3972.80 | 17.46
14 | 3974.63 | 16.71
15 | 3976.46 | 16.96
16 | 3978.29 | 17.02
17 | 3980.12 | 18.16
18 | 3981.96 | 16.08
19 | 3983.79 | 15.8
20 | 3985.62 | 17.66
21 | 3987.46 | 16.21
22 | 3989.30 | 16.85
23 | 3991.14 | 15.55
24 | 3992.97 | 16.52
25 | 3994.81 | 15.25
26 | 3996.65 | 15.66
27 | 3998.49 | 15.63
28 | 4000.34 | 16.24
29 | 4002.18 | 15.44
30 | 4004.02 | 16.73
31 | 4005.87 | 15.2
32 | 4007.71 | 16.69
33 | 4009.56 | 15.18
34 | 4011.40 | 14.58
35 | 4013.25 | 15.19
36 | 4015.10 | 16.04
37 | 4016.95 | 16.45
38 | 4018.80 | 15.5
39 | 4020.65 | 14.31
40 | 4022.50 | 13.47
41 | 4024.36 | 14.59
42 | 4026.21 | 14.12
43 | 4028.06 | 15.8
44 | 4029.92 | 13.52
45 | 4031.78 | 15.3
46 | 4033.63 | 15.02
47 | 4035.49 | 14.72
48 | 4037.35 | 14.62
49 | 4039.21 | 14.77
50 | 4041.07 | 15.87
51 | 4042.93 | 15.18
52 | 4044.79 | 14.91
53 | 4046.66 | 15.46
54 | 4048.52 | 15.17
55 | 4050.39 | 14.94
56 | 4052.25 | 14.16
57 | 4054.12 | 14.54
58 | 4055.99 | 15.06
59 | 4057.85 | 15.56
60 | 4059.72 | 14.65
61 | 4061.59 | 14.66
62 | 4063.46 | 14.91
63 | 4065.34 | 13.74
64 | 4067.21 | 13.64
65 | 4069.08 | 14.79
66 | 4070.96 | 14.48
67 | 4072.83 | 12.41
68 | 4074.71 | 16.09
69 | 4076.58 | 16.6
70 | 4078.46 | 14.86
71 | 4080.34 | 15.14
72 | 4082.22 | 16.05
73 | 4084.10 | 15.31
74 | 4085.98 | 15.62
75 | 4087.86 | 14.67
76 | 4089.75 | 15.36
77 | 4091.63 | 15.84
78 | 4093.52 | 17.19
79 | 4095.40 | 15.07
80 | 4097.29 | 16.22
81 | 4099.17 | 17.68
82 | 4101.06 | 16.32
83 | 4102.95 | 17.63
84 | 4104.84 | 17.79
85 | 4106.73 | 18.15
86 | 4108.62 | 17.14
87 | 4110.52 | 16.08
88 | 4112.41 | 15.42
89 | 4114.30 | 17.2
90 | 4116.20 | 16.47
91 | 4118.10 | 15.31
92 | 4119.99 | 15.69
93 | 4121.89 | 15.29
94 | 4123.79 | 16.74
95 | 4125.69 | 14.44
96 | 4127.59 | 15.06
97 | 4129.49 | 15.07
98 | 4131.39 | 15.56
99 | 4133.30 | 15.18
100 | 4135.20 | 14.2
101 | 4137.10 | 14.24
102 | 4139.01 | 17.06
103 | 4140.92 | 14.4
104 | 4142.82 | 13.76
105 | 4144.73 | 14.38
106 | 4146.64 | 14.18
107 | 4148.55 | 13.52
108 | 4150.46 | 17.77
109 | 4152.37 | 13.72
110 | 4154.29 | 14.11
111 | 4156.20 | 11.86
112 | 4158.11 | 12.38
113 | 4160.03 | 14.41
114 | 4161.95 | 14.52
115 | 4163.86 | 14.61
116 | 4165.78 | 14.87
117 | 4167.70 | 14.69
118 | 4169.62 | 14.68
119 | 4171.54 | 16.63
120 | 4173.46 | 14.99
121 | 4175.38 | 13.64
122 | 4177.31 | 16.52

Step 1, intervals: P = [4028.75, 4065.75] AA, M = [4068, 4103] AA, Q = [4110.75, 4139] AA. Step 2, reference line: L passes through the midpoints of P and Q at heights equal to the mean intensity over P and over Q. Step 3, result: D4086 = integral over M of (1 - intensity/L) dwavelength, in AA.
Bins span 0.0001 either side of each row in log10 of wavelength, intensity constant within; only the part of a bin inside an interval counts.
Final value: -0.97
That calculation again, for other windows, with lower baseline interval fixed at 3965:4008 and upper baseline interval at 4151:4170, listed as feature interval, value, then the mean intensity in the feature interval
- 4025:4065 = 2.1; 14.9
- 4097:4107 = -1.6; 17.3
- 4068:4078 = 0.3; 14.9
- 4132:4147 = -0.4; 14.7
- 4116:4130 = -0.8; 15.5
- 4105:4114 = -1.2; 16.8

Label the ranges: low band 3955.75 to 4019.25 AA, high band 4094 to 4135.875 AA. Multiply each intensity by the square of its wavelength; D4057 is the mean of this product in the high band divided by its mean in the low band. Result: 1.0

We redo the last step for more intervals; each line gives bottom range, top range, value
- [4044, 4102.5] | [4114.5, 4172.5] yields 1.01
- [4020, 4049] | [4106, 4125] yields 1.15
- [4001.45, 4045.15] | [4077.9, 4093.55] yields 1.05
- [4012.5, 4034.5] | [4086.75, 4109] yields 1.15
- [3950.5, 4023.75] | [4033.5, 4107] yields 0.97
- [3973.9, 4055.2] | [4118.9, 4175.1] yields 1.01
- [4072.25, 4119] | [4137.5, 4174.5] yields 0.93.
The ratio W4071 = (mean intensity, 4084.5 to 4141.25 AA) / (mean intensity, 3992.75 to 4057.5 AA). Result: 1.05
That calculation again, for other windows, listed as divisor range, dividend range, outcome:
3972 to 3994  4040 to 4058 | 0.90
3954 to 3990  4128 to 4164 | 0.84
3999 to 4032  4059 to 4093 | 0.98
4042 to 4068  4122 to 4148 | 1.01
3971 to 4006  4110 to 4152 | 0.93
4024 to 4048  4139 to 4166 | 0.96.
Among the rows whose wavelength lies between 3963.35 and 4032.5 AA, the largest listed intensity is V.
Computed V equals 18.48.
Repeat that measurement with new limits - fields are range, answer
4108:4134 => 17.2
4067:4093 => 16.6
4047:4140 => 18.15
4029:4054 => 15.87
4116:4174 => 17.77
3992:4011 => 16.73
